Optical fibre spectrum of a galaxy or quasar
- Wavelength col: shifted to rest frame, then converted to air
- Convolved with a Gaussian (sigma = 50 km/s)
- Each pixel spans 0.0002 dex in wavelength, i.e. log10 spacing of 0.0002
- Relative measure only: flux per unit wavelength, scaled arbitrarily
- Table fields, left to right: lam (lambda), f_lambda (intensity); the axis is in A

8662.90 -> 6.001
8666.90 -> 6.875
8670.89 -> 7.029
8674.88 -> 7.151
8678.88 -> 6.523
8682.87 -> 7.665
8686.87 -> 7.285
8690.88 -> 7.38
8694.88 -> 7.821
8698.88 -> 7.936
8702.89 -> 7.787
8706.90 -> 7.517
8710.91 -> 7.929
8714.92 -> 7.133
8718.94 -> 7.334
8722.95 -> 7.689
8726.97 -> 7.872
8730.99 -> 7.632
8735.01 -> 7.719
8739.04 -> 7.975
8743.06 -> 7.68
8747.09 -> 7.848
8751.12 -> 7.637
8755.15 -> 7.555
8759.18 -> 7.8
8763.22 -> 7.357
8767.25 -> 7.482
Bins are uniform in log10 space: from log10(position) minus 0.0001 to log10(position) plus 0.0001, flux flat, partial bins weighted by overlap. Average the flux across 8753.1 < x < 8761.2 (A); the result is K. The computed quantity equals 7.68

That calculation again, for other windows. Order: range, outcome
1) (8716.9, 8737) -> 7.65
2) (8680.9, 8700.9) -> 7.62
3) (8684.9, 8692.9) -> 7.33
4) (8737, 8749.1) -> 7.83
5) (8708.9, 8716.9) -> 7.54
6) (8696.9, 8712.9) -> 7.79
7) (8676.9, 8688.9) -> 7.16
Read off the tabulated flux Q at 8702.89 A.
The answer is 7.787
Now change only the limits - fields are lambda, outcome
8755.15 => 7.555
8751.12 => 7.637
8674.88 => 7.151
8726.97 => 7.872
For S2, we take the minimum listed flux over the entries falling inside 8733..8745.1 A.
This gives 7.68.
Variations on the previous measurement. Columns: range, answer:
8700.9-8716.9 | 7.133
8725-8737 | 7.632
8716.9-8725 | 7.334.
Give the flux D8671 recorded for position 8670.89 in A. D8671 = 7.029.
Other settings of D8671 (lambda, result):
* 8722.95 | 7.689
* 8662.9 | 6.001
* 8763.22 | 7.357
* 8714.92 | 7.133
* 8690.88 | 7.38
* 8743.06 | 7.68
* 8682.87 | 7.665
